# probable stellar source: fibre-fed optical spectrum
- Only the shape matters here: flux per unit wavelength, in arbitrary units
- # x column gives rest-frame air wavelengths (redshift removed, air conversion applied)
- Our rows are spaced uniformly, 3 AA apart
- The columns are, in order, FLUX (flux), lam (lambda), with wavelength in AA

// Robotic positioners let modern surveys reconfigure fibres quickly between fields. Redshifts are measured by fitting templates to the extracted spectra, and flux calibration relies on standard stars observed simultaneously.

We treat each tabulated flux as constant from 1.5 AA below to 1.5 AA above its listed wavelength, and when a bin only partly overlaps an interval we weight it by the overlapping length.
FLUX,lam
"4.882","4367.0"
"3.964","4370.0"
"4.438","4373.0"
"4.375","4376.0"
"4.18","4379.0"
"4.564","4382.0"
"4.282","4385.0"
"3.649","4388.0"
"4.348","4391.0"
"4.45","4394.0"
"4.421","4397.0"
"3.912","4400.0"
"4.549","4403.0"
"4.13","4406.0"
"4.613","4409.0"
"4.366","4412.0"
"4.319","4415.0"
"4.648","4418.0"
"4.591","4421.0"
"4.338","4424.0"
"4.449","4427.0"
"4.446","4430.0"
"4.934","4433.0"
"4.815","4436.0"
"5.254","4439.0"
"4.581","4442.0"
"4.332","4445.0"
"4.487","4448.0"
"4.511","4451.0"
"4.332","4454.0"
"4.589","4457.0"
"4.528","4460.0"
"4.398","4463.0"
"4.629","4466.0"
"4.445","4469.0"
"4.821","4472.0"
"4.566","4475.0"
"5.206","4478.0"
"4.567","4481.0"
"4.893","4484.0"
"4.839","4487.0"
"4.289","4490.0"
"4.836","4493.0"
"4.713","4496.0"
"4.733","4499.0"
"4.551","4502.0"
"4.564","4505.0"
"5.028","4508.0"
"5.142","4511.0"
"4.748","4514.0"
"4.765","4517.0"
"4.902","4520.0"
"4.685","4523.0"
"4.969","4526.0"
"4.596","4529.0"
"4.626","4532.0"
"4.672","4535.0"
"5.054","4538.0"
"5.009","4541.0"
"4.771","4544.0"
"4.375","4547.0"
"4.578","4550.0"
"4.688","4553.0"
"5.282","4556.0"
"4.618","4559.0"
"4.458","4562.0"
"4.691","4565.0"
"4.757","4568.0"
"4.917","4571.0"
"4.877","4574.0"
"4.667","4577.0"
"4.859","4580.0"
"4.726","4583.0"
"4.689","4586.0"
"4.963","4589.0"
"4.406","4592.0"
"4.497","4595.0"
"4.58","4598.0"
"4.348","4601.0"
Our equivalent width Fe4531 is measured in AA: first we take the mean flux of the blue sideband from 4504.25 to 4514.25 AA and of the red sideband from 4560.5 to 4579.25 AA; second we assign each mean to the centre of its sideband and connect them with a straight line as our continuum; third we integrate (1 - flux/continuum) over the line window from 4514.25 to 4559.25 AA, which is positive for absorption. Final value 0.5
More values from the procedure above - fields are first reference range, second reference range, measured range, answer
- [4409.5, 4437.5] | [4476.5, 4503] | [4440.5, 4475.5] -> 1.0 AA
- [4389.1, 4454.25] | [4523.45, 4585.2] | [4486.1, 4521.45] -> -0.8 AA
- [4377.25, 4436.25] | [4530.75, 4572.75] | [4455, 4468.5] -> 0.0 AA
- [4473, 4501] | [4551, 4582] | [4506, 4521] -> -0.5 AA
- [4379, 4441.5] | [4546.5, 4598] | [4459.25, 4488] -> -0.9 AA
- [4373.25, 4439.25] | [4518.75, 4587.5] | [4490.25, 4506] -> -0.1 AA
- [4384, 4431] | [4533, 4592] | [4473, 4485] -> -0.7 AA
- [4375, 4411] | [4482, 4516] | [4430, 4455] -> -0.8 AA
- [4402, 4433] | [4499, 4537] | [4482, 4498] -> -0.1 AA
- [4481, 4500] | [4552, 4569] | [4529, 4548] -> -0.1 AA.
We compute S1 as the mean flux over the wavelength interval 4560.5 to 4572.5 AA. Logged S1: 4.71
